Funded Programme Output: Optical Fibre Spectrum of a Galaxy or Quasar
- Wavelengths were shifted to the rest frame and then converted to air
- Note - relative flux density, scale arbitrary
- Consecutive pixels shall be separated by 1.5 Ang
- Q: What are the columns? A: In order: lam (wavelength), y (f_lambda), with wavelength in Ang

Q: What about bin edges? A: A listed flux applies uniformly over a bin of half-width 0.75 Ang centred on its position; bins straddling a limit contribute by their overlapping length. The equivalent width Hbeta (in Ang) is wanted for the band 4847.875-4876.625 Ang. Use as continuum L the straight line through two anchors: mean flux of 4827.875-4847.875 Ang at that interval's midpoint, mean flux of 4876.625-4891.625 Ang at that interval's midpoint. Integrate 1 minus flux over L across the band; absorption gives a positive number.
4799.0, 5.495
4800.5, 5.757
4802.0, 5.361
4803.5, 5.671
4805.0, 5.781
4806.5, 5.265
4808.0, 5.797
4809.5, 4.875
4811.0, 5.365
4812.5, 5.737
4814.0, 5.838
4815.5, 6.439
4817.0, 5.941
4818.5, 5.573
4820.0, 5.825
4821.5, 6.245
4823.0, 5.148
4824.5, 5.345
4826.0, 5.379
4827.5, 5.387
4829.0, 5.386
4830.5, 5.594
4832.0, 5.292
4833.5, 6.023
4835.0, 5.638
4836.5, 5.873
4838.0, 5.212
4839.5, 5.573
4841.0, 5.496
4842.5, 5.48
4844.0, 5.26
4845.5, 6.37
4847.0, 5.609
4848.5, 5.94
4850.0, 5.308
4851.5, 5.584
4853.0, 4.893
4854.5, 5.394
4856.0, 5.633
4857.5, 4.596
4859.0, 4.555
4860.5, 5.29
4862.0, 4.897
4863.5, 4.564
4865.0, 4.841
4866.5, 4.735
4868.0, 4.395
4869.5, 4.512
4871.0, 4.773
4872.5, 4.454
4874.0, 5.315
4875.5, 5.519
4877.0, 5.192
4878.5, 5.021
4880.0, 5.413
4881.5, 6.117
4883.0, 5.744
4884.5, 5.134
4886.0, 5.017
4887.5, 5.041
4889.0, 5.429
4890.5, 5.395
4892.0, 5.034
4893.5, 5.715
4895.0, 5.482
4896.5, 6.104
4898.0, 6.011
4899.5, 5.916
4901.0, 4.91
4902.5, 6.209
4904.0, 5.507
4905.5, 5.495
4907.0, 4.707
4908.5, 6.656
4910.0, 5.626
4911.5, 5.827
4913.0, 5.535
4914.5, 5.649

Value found 2.4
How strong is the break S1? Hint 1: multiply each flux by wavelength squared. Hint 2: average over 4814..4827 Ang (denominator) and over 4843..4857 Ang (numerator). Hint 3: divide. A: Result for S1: 0.98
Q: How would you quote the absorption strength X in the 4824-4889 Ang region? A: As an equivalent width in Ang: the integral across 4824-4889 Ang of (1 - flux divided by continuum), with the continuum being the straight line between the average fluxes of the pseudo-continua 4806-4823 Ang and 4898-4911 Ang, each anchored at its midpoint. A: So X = 4.6 Ang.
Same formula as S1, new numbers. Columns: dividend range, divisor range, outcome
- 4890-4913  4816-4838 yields 1.04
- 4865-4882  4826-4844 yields 0.92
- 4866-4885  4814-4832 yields 0.92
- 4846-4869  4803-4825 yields 0.92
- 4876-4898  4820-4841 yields 1.00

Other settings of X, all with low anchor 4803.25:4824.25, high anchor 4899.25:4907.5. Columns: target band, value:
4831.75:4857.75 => 0.30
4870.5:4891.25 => 0.93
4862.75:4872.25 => 1.57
